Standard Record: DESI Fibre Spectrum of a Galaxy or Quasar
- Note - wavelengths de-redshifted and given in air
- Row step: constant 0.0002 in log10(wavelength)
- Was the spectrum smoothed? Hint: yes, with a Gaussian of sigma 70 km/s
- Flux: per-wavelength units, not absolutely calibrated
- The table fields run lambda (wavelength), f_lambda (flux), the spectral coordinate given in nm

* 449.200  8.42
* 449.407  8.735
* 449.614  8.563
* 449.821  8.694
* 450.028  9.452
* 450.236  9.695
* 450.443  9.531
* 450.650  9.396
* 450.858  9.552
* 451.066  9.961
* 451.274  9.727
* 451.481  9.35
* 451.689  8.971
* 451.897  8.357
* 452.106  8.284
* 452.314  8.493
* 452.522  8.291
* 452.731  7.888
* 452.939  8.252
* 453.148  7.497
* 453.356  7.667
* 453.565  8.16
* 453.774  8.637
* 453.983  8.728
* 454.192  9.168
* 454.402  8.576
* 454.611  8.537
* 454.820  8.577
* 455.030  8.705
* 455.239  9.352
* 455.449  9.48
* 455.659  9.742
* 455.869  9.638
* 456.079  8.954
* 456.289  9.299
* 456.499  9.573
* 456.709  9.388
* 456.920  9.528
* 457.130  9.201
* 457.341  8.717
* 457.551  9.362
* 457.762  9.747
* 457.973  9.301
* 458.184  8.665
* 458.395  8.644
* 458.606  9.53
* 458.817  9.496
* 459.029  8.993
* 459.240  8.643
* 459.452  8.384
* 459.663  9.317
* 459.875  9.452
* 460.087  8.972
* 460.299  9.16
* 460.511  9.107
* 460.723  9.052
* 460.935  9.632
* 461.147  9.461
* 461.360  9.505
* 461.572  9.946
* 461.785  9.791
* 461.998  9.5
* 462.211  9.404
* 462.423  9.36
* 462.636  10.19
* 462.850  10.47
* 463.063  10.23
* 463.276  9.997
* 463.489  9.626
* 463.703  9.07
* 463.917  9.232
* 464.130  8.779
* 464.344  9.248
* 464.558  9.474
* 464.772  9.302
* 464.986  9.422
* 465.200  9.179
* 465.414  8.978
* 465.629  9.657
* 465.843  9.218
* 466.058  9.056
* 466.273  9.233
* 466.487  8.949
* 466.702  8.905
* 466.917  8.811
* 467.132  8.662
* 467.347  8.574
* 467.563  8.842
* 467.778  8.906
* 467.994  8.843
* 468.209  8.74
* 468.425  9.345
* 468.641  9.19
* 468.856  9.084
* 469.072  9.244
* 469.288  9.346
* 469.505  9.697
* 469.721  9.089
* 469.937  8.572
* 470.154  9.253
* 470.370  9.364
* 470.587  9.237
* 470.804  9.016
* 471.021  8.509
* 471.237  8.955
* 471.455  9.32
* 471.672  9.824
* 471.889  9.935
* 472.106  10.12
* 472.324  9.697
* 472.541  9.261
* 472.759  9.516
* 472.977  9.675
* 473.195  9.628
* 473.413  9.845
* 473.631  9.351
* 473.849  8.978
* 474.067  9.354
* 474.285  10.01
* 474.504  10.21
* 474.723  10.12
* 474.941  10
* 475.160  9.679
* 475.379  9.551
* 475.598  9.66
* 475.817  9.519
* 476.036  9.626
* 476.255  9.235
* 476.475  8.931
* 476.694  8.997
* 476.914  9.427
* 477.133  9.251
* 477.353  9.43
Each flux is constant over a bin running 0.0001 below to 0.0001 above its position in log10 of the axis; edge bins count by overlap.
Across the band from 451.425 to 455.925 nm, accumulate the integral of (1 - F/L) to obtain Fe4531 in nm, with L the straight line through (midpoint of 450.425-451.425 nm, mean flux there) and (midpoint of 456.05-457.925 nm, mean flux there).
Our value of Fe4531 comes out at 0.41 nm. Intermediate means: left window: 9.63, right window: 9.32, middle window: 8.63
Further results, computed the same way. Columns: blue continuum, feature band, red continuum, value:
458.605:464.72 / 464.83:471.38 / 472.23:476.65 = 0.30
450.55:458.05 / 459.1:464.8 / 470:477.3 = -0.16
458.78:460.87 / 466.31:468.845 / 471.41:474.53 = 0.13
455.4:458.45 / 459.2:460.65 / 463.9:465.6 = 0.04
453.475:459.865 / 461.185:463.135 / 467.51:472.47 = -0.14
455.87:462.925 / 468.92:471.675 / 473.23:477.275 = 0.09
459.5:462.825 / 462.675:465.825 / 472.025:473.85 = 0.00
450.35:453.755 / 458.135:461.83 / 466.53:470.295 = -0.15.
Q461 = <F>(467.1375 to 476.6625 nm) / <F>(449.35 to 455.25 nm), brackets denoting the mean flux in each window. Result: 1.07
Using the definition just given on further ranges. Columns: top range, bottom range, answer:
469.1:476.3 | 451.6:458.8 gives 1.07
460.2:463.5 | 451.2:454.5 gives 1.14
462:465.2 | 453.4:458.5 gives 1.05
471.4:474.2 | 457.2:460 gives 1.05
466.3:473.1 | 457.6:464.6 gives 0.98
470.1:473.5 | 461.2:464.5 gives 0.98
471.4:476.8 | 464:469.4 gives 1.06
